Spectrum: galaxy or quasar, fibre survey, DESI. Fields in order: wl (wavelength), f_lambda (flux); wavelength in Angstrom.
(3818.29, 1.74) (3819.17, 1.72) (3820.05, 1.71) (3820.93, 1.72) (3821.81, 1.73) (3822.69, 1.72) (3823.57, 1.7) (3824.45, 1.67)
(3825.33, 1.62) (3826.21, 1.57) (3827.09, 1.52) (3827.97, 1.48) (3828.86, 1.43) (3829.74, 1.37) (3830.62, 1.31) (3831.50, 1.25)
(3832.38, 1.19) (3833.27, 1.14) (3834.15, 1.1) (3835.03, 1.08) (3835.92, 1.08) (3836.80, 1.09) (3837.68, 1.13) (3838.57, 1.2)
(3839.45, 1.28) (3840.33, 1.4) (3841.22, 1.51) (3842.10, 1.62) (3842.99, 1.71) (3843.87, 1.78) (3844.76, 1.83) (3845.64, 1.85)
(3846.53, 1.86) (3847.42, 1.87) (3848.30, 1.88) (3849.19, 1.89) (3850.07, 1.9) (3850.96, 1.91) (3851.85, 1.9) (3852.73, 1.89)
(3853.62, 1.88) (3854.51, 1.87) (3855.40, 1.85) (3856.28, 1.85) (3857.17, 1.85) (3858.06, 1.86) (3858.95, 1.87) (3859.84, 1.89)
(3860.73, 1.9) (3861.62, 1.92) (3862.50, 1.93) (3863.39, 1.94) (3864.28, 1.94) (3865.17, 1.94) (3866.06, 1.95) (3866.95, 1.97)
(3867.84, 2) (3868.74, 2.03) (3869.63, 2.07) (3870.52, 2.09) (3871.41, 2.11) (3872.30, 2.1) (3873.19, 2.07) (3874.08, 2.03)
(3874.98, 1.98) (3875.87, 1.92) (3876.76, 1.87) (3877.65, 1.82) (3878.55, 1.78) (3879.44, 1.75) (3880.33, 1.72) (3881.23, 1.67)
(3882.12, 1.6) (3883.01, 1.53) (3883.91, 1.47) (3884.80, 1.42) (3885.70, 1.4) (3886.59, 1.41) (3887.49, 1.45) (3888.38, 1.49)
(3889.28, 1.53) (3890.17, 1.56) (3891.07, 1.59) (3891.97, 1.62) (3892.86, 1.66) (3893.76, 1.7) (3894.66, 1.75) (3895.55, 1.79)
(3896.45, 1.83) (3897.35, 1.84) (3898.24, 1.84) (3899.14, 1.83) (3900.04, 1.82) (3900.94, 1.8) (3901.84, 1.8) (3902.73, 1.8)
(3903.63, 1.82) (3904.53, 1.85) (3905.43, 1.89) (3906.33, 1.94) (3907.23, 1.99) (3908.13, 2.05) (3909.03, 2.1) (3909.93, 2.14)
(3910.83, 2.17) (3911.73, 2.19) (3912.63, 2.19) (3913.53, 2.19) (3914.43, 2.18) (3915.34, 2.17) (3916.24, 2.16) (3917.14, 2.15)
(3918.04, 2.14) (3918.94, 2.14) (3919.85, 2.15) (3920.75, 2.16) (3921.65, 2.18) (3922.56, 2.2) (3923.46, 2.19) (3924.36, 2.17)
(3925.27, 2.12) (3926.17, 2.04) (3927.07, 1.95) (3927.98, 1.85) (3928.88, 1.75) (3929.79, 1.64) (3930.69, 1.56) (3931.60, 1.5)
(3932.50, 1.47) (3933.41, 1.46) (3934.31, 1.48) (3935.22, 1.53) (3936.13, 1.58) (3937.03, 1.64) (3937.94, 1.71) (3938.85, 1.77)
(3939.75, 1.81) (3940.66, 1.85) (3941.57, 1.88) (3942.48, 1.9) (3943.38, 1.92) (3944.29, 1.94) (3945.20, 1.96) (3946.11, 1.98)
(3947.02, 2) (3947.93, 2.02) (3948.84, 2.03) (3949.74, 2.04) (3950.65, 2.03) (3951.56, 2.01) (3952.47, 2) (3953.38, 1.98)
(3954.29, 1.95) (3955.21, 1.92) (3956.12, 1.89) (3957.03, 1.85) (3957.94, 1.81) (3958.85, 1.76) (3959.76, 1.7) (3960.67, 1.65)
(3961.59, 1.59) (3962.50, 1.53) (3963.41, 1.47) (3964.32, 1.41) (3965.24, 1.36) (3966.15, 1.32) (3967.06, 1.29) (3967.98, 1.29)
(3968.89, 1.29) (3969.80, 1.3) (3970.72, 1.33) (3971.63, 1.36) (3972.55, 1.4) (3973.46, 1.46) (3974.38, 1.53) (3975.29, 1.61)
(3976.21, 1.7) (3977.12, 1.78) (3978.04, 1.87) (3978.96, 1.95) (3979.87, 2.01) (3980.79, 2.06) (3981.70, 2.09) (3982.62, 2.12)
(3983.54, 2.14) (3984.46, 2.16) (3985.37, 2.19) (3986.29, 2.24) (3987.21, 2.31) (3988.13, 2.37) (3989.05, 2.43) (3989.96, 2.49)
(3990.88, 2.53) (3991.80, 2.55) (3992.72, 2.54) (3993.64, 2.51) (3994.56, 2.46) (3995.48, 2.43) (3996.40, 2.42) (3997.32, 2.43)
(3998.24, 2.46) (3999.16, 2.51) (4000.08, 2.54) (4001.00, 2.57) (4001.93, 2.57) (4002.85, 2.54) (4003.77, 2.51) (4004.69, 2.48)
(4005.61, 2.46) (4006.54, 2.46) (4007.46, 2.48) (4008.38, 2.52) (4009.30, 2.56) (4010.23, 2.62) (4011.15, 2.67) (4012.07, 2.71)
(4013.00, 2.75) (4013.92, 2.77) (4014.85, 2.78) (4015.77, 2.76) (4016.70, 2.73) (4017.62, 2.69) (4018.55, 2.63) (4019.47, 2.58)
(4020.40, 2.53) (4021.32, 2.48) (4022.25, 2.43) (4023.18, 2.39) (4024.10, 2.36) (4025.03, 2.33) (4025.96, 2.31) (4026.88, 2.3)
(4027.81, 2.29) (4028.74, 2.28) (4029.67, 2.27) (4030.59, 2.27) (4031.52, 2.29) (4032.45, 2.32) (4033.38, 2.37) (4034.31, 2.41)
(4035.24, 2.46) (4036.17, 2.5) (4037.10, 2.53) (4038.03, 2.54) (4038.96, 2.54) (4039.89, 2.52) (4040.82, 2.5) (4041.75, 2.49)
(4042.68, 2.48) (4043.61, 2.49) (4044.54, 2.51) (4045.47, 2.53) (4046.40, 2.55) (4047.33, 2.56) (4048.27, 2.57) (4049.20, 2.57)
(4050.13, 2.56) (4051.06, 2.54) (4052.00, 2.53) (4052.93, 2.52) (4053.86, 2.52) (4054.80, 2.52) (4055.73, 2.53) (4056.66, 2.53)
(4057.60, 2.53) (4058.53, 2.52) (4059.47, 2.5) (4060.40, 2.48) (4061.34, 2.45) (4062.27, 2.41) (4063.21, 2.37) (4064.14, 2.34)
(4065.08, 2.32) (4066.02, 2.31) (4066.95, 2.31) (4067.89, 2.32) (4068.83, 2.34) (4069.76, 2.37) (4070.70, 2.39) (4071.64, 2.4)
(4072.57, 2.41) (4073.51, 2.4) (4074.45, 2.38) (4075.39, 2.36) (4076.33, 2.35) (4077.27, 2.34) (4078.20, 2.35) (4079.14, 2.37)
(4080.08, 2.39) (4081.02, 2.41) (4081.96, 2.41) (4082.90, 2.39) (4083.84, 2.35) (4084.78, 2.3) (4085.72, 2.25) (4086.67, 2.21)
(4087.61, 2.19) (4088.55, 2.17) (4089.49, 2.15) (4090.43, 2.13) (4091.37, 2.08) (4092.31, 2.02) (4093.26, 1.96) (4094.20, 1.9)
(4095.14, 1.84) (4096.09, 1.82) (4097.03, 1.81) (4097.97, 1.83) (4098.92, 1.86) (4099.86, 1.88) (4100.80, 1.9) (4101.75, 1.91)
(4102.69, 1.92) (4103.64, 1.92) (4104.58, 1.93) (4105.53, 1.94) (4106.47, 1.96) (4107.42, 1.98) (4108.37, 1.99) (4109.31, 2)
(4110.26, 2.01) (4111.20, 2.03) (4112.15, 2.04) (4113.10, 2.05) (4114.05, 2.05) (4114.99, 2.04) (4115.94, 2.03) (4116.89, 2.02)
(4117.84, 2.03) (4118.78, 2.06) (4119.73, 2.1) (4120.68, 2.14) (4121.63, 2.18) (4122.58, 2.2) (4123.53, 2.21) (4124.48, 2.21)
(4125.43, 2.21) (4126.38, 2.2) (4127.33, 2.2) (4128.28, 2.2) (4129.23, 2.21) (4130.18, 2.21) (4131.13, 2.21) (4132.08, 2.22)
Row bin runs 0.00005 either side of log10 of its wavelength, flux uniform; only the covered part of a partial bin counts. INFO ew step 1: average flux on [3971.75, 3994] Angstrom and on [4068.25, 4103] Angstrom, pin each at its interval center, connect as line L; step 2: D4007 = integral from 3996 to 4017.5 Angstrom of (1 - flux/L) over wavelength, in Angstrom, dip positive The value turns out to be -5.0 Angstrom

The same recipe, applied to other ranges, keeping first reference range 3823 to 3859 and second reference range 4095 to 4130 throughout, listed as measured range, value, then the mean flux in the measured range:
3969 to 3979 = 1.4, 1.55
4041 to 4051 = -3.2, 2.53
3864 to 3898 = -2.6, 1.77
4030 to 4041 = -3.1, 2.43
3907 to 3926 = -4.9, 2.15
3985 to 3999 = -4.6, 2.43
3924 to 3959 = -1.8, 1.84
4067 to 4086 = -3.8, 2.36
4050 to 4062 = -3.6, 2.52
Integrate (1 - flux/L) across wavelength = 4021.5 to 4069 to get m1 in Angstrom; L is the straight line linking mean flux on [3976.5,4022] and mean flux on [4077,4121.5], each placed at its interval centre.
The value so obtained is -3.62 Angstrom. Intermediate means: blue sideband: 2.44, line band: 2.44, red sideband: 2.07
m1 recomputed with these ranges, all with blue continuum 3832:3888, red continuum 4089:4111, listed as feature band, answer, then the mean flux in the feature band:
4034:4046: -3.87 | 2.5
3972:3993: -2.50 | 2.06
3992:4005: -4.52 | 2.5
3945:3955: -1.04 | 2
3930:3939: 1.16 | 1.57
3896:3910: -0.97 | 1.89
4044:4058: -4.68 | 2.54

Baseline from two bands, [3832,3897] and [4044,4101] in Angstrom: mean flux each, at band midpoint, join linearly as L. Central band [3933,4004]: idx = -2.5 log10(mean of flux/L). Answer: 0.05 mag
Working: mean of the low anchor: 1.72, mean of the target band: 1.94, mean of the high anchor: 2.31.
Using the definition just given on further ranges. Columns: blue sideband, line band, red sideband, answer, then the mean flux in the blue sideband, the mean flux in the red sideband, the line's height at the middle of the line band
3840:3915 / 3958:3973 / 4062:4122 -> 0.33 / 1.84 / 2.15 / 1.97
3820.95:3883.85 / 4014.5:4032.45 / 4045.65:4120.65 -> -0.17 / 1.71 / 2.23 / 2.1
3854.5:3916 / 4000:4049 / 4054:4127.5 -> -0.20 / 1.86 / 2.19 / 2.08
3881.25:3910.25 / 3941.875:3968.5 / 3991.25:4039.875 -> 0.18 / 1.73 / 2.5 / 2.11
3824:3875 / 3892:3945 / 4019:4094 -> 0.02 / 1.71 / 2.39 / 1.94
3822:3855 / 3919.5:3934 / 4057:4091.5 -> -0.03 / 1.56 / 2.35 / 1.85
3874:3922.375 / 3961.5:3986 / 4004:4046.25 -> 0.33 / 1.85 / 2.5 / 2.24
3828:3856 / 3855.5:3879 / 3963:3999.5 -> -0.20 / 1.55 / 1.95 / 1.62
